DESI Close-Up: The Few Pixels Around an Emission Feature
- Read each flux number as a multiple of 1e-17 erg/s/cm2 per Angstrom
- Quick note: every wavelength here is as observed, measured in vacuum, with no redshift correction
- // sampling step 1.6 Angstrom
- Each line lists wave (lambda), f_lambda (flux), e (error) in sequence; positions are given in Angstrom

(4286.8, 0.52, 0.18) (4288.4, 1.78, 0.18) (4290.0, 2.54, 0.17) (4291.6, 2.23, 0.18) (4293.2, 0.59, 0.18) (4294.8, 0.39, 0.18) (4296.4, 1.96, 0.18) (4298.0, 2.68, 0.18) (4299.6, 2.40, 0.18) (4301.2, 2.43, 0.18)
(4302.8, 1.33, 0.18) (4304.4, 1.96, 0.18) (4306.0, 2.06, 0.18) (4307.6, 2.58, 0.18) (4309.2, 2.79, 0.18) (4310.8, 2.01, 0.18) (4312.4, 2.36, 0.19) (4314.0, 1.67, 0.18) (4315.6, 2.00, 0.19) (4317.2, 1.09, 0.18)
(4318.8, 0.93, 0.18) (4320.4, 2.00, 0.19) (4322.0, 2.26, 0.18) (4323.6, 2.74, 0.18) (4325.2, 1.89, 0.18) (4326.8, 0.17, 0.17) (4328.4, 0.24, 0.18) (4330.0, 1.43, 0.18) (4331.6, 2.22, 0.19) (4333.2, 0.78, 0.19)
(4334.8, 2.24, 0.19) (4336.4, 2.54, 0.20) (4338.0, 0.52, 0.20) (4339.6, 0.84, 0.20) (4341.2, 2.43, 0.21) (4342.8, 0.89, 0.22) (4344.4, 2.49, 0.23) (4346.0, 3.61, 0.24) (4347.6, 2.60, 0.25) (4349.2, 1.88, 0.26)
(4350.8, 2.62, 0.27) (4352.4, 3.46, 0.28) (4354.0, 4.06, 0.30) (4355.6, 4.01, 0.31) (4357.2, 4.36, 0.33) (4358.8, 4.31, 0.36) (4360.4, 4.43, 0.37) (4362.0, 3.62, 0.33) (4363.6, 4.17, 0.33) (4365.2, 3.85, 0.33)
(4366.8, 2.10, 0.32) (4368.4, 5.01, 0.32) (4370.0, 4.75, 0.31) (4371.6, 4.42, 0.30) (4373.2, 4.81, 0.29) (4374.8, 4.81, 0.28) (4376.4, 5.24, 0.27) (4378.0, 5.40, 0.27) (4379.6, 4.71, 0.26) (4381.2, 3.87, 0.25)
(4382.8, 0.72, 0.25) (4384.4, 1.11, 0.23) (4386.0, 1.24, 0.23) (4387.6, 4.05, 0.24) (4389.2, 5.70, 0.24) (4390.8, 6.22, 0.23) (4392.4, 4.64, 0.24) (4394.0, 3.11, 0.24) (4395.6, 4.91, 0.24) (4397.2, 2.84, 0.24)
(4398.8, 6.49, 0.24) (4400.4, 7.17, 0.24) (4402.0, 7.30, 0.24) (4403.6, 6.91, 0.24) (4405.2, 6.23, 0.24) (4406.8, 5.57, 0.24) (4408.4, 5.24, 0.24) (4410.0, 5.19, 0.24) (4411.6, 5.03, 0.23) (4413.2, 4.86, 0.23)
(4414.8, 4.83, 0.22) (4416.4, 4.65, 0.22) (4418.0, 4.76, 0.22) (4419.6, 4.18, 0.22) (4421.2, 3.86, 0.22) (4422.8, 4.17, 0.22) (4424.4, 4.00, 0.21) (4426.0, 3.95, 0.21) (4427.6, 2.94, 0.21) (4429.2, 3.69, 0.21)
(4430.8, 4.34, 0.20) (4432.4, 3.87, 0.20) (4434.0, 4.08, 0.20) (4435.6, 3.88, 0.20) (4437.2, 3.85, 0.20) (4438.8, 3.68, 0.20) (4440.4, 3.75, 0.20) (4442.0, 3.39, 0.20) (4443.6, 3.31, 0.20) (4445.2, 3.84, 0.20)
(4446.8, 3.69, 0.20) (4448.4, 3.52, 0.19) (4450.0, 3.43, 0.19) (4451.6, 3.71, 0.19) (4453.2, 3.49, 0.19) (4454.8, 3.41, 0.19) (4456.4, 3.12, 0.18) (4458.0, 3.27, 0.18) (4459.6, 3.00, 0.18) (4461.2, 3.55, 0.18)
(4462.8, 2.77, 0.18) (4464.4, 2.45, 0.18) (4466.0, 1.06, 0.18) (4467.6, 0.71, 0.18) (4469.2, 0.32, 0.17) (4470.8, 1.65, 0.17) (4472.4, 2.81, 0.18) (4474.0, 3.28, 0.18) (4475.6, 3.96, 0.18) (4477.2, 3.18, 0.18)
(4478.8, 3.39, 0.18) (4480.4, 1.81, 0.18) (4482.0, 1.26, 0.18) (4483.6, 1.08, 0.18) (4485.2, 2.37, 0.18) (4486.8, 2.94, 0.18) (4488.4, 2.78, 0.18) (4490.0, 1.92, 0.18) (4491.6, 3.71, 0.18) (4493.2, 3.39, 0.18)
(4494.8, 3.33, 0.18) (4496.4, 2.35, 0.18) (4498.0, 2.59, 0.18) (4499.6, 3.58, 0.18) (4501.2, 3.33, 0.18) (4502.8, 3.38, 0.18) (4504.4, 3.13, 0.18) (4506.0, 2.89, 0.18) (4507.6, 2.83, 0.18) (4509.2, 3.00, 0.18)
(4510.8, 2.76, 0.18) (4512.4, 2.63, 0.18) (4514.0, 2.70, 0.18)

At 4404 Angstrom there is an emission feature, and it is Lyman alpha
